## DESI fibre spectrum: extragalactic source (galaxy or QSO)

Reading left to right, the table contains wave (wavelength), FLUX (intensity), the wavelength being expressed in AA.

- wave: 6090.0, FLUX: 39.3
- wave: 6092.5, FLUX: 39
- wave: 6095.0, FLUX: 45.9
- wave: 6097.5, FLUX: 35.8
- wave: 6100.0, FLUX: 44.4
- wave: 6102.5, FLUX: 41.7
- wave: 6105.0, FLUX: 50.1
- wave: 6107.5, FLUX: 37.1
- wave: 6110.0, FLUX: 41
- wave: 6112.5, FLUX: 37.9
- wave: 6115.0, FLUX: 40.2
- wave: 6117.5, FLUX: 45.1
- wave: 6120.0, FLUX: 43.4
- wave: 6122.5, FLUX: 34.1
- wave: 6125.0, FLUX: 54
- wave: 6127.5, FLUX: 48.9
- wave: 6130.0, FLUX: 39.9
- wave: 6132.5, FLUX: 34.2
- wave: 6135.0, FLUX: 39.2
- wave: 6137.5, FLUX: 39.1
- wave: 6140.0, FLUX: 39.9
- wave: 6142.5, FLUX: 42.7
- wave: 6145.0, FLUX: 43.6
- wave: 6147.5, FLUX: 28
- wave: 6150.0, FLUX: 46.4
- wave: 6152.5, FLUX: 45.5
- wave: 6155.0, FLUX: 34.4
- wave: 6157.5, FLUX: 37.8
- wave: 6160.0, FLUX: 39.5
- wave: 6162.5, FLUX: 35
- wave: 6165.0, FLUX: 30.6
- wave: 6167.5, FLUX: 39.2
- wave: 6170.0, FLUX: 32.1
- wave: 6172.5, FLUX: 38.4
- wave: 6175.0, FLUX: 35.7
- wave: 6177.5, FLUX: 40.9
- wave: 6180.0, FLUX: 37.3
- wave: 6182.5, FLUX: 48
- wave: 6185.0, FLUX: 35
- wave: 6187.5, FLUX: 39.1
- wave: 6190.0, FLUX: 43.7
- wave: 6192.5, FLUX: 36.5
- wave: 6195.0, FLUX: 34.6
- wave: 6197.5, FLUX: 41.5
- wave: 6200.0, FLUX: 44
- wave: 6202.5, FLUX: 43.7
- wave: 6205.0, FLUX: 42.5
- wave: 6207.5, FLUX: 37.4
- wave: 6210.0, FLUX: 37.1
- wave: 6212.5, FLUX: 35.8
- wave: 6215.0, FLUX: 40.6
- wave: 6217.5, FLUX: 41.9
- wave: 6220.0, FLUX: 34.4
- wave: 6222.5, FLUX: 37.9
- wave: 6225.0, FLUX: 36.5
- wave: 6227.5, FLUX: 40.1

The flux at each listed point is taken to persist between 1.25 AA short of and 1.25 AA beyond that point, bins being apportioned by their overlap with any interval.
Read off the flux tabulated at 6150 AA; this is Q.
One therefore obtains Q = 46.4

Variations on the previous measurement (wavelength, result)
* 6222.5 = 37.9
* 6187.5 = 39.1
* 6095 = 45.9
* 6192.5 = 36.5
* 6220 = 34.4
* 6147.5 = 28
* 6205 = 42.5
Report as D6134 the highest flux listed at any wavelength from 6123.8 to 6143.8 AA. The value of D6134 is 54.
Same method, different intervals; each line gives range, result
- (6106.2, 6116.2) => 41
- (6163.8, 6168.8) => 39.2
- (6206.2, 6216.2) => 40.6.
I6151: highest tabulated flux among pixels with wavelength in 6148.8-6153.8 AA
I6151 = 46.4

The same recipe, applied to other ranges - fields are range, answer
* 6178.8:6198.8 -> 48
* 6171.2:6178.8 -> 40.9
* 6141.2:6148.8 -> 43.6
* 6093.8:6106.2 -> 50.1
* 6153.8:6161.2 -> 39.5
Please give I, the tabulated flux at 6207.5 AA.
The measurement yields 37.4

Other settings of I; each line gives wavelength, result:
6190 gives 43.7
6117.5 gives 45.1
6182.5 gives 48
